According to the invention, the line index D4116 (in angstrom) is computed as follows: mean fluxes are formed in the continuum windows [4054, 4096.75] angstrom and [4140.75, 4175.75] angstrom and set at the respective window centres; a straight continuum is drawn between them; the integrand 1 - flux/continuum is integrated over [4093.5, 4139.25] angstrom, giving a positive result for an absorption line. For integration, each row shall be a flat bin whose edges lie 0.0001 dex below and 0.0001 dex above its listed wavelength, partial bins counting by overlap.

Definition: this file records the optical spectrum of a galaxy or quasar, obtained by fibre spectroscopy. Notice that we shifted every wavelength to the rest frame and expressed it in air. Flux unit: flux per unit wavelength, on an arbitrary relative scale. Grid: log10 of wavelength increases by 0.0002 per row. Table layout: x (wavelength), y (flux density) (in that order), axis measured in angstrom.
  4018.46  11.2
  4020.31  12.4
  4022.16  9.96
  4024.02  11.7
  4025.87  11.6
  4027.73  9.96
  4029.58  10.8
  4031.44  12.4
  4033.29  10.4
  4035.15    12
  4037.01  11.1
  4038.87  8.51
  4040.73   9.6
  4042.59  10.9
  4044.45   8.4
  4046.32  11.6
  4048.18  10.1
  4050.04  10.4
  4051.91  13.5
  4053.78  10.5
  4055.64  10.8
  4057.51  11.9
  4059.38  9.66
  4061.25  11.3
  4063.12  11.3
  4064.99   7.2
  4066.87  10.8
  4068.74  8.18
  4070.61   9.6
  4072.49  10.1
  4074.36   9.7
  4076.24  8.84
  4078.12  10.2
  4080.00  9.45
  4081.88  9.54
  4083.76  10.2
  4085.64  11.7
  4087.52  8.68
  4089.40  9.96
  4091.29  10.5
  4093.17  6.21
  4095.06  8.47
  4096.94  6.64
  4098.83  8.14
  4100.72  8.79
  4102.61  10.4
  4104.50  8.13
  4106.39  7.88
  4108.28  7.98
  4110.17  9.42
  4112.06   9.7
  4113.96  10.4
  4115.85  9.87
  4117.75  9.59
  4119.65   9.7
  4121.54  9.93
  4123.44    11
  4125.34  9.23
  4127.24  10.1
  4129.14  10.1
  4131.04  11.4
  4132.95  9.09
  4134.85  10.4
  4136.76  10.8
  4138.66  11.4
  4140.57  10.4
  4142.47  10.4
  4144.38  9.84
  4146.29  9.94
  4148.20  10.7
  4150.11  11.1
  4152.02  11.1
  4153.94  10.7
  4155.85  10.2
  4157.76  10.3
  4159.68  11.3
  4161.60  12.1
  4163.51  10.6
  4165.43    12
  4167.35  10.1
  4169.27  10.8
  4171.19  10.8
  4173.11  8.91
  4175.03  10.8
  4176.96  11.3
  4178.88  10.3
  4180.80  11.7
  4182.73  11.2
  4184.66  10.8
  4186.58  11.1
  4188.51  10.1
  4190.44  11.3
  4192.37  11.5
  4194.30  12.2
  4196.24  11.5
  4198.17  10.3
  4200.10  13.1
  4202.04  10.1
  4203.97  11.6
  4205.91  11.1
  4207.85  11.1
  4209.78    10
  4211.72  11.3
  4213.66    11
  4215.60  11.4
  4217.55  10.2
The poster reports 3.2 angstrom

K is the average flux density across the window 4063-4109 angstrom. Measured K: 9.11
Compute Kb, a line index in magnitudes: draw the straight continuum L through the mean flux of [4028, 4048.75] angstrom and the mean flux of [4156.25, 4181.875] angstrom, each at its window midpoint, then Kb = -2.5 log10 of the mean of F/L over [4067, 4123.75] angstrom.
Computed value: 0.15 mag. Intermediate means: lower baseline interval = 10.5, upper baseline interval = 10.8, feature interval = 9.3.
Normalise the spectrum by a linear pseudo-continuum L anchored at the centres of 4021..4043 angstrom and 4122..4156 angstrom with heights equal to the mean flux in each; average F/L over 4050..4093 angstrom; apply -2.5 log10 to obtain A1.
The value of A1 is 0.06 mag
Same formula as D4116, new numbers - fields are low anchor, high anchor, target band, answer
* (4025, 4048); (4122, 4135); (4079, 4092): 0.5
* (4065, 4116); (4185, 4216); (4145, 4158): -0.4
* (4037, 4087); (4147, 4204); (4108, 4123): 1.2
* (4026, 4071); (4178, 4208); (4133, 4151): 0.8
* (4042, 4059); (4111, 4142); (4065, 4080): 1.7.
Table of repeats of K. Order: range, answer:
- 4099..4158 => 9.97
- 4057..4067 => 10.3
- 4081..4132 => 9.4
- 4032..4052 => 10.5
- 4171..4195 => 10.9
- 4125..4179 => 10.6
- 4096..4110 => 8.34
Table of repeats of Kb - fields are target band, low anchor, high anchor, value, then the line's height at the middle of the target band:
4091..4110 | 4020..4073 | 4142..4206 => 0.278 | 10.7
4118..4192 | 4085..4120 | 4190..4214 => -0.044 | 10.2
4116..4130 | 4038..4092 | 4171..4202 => 0.064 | 10.5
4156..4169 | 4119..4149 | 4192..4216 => -0.033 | 10.7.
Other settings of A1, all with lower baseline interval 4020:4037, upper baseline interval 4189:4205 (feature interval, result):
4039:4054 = 0.07 mag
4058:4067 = 0.12 mag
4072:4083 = 0.17 mag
